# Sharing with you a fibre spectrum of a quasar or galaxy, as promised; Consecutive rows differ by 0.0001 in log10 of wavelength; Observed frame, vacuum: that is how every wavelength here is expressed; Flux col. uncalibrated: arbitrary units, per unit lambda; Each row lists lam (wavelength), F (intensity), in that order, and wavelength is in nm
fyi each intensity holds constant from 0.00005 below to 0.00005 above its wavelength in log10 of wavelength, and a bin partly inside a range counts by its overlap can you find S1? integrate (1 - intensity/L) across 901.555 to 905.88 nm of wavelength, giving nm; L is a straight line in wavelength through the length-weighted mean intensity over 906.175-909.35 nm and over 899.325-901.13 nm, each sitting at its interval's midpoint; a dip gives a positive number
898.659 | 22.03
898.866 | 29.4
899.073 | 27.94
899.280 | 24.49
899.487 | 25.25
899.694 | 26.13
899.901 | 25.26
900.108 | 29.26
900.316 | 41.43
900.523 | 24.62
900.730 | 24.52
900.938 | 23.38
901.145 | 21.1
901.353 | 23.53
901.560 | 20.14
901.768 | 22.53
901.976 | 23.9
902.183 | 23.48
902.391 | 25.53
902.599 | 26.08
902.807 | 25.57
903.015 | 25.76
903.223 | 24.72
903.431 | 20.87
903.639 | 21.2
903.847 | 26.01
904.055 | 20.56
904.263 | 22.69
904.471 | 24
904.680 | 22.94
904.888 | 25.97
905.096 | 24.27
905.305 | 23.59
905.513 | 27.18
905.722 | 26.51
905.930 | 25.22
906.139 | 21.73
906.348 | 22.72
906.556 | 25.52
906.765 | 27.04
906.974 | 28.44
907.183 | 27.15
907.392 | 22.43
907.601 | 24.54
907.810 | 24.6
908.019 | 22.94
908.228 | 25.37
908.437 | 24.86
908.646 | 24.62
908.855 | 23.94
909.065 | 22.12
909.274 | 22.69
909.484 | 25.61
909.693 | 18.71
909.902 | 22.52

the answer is 0.303 nm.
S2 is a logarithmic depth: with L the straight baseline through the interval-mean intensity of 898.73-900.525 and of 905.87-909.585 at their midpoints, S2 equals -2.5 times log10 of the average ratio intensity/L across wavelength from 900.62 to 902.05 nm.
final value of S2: 0.208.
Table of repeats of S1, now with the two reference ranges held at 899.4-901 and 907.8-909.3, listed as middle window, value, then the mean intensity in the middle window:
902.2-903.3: 0.05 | 25.4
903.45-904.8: 0.16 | 22.8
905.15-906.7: 0.02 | 24.7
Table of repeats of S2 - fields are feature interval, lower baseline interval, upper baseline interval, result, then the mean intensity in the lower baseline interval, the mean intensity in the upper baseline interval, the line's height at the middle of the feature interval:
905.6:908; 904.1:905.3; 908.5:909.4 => -0.06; 23.8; 23.5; 23.6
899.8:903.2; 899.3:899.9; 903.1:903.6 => -0.06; 25.5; 22.7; 24.1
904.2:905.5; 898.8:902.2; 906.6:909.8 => 0.03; 25.7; 24.4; 24.9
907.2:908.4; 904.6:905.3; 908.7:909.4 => -0.04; 24.3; 23.1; 23.5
